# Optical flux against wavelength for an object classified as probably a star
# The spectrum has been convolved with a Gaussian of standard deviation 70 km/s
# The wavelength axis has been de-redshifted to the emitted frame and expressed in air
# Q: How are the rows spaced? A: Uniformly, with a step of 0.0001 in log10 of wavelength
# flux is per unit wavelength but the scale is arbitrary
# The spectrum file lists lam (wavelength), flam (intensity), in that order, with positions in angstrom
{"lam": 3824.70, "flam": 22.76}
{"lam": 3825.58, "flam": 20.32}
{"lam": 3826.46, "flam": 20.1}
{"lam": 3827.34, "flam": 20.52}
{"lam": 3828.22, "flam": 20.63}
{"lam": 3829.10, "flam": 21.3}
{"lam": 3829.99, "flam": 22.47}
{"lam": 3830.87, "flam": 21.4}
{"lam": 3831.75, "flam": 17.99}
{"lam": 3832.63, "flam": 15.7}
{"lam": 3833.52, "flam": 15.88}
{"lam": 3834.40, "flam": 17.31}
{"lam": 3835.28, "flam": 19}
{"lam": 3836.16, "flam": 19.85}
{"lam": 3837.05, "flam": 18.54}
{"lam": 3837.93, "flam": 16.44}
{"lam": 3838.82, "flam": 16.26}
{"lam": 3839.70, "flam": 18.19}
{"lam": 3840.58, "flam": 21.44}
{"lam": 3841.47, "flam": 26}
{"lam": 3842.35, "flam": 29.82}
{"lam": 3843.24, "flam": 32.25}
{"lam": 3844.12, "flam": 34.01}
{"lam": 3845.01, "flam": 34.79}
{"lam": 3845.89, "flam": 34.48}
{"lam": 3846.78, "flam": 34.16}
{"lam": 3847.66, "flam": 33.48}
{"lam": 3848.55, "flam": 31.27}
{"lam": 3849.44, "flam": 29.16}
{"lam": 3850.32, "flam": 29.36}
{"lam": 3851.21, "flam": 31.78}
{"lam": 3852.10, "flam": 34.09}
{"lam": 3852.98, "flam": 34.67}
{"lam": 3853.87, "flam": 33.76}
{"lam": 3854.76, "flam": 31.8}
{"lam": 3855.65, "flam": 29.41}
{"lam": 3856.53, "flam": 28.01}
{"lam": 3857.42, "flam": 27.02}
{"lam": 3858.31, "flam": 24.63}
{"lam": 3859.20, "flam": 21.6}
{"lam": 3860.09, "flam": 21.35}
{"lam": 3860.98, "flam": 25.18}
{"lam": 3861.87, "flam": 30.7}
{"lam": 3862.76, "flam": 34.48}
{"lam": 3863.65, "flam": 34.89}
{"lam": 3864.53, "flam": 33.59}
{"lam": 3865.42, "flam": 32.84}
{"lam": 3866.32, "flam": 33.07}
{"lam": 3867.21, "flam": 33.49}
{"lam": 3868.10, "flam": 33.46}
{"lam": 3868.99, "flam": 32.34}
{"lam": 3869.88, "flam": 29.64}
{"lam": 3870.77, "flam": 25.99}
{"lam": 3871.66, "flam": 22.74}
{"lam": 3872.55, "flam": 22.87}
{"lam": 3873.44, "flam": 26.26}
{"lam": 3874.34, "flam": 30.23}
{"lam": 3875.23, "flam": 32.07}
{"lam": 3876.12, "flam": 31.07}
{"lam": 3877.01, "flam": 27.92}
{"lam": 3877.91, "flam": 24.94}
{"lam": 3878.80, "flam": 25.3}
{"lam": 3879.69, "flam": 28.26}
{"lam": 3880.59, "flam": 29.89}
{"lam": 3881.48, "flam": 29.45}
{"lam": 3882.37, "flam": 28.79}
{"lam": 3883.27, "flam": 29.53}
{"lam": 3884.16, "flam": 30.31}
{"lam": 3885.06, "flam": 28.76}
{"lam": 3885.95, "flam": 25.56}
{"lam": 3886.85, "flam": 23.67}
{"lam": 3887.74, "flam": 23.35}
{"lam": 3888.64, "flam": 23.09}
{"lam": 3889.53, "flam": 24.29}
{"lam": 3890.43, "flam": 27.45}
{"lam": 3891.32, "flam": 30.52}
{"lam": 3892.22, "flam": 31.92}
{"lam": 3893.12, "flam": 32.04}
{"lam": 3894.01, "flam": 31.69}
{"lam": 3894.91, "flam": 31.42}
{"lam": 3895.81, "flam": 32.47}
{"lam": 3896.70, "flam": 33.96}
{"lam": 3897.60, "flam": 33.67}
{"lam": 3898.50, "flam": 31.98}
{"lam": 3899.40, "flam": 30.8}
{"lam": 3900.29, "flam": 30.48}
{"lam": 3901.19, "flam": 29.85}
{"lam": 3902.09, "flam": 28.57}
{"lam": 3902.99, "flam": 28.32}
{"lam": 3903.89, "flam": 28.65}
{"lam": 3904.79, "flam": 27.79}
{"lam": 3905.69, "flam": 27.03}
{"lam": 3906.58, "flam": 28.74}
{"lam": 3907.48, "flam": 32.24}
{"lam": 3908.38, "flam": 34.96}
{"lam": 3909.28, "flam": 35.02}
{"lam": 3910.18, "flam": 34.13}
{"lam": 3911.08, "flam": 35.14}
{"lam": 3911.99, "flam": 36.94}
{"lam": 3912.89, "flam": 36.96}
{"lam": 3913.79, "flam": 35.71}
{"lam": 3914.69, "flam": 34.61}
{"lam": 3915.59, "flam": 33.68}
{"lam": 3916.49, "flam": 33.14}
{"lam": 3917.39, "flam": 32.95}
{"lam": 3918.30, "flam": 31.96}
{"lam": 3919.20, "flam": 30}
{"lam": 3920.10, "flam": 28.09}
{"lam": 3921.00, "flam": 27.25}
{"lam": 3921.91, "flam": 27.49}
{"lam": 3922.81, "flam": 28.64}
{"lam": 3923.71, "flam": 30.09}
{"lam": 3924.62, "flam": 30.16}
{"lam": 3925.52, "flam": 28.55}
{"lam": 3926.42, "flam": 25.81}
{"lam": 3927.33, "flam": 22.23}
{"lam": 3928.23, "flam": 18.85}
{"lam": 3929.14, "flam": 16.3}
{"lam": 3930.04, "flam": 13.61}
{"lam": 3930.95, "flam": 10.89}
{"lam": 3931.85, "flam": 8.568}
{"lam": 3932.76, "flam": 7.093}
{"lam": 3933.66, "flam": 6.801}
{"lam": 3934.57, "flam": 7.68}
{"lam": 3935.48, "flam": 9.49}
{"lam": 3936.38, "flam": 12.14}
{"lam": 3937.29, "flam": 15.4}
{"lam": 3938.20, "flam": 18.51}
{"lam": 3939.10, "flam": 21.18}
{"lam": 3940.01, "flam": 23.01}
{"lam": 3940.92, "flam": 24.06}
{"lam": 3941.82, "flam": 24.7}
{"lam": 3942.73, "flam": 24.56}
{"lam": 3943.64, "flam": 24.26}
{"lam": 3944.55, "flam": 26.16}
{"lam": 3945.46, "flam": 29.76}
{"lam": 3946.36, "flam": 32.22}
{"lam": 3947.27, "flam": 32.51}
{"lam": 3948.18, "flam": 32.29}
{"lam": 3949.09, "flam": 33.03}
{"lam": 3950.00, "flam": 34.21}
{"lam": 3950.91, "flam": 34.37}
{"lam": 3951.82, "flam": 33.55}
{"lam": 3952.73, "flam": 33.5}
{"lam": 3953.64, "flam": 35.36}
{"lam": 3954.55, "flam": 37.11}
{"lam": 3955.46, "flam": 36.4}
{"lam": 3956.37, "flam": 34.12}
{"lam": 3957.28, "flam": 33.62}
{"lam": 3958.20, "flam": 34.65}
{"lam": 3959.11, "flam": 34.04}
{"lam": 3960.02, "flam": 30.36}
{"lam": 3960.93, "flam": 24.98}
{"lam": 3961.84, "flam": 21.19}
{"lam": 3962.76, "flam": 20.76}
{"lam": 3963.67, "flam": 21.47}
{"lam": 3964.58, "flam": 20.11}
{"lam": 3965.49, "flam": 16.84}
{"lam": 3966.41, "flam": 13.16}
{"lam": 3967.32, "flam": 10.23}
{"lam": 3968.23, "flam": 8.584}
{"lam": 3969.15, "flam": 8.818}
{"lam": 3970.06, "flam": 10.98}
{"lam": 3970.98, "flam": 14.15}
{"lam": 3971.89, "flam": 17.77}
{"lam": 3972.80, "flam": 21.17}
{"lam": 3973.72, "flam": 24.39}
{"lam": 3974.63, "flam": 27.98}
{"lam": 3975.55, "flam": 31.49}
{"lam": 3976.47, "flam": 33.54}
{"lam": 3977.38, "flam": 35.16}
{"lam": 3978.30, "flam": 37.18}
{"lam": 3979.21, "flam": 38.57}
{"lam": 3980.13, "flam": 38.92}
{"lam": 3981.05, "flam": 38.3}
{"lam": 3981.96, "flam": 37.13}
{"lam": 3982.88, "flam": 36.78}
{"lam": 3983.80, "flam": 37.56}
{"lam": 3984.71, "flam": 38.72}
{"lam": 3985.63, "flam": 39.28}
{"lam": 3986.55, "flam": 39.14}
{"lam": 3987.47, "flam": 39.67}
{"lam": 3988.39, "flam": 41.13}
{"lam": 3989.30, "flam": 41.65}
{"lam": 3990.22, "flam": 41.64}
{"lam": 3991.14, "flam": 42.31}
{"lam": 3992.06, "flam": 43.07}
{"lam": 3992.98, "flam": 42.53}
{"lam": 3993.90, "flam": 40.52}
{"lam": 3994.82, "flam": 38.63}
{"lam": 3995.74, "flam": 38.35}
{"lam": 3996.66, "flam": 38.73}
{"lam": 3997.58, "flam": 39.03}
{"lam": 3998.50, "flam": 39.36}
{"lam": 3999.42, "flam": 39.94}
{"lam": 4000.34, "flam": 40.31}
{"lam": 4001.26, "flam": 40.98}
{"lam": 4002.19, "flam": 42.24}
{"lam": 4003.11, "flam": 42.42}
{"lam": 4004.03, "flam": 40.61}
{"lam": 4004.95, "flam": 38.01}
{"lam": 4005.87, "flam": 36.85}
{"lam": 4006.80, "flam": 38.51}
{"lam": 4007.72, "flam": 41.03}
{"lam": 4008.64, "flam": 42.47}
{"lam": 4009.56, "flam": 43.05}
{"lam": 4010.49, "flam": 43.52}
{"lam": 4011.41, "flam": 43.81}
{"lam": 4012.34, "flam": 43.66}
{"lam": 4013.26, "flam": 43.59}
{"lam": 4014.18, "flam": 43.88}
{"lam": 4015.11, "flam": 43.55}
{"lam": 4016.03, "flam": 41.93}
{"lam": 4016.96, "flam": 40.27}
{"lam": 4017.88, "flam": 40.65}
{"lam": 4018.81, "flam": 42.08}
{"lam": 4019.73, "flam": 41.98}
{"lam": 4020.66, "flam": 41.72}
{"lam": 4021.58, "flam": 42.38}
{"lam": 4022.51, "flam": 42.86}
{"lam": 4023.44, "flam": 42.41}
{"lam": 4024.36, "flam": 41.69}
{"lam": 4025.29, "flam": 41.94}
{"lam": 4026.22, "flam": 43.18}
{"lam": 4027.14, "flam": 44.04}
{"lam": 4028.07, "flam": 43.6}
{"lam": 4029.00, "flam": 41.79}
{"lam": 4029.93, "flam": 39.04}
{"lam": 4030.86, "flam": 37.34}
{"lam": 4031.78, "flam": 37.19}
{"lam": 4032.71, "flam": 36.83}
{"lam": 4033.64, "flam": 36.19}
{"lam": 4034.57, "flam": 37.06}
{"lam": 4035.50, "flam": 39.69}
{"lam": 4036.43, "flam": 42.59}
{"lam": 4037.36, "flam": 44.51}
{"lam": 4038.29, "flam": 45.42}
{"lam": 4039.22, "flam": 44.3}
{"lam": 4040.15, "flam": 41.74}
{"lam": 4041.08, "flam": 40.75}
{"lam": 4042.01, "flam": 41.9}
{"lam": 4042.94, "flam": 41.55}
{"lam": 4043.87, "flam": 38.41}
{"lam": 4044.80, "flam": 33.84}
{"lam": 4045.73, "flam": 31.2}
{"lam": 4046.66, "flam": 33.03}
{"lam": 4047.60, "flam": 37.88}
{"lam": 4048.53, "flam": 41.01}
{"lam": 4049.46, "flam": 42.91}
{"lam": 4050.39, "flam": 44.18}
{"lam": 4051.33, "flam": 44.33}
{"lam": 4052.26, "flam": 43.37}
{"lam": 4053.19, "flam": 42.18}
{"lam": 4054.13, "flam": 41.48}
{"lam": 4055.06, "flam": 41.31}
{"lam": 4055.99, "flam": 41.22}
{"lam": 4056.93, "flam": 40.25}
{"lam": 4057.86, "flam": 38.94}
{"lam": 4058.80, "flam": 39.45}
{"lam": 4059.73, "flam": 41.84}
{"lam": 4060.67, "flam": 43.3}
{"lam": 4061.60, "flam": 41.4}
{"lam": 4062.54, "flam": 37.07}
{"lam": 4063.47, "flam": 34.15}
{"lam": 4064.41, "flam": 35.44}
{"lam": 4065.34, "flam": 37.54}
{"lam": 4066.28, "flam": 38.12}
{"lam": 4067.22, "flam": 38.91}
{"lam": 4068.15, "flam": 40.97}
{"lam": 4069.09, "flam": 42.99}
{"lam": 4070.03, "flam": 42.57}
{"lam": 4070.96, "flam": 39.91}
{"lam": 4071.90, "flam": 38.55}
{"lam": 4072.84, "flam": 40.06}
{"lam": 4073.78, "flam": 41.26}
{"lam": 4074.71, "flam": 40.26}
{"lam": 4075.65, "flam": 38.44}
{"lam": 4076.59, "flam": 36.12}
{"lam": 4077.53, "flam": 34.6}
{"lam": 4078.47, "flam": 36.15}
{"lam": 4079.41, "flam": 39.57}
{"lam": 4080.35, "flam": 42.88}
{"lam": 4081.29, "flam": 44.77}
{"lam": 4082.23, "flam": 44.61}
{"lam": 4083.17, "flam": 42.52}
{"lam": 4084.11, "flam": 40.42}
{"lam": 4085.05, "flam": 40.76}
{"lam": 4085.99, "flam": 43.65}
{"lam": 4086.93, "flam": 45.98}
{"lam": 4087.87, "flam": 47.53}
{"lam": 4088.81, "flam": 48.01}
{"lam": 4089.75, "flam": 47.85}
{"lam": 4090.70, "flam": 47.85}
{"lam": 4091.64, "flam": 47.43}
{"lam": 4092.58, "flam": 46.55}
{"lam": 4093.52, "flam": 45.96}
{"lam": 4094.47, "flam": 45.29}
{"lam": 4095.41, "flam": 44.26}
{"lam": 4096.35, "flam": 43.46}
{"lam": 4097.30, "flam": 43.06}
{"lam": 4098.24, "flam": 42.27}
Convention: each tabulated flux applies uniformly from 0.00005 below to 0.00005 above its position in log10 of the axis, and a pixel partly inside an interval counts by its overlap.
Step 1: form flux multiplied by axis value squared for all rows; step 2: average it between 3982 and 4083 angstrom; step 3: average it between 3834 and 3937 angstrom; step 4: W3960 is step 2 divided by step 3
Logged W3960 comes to 1.58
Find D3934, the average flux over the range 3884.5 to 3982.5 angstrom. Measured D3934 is 26.9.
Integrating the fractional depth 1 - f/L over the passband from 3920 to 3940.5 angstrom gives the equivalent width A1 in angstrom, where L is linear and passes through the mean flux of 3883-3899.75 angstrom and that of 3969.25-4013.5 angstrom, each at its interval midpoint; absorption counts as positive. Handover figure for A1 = 8.45 angstrom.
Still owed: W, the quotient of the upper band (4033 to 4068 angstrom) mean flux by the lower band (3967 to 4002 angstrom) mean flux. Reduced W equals 1.2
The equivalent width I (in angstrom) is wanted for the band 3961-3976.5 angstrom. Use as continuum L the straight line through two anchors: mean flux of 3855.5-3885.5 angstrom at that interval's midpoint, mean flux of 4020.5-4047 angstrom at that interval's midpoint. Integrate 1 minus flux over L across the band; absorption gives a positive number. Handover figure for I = 7.38 angstrom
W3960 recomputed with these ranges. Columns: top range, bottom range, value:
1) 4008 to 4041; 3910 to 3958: 1.64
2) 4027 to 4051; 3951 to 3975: 1.71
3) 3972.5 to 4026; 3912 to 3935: 1.68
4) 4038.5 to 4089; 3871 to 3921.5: 1.47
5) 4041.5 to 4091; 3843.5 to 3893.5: 1.53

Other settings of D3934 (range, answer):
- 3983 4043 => 41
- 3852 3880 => 29.3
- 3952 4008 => 32.8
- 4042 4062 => 40.2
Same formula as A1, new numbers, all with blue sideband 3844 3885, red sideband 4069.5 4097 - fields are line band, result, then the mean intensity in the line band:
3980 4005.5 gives -1.71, 39.9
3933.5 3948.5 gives 5.57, 21.7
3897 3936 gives 7.17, 26.7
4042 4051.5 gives 0.40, 38.8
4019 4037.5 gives -0.66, 40.9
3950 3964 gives 1.61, 31.2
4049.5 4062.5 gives -0.19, 41.7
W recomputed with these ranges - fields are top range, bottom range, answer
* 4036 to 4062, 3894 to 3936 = 1.51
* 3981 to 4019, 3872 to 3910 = 1.39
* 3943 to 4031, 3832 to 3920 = 1.21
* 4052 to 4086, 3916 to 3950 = 1.74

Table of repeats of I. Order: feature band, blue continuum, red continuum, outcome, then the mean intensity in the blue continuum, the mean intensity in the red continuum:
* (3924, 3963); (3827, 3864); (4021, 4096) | 10.00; 26.1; 41.1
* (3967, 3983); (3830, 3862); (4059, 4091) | 3.93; 26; 41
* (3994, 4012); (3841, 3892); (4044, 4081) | -2.00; 29.3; 39.5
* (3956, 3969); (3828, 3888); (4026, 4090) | 4.34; 27.3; 40.6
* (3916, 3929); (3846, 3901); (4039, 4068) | 1.75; 29.6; 39.8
